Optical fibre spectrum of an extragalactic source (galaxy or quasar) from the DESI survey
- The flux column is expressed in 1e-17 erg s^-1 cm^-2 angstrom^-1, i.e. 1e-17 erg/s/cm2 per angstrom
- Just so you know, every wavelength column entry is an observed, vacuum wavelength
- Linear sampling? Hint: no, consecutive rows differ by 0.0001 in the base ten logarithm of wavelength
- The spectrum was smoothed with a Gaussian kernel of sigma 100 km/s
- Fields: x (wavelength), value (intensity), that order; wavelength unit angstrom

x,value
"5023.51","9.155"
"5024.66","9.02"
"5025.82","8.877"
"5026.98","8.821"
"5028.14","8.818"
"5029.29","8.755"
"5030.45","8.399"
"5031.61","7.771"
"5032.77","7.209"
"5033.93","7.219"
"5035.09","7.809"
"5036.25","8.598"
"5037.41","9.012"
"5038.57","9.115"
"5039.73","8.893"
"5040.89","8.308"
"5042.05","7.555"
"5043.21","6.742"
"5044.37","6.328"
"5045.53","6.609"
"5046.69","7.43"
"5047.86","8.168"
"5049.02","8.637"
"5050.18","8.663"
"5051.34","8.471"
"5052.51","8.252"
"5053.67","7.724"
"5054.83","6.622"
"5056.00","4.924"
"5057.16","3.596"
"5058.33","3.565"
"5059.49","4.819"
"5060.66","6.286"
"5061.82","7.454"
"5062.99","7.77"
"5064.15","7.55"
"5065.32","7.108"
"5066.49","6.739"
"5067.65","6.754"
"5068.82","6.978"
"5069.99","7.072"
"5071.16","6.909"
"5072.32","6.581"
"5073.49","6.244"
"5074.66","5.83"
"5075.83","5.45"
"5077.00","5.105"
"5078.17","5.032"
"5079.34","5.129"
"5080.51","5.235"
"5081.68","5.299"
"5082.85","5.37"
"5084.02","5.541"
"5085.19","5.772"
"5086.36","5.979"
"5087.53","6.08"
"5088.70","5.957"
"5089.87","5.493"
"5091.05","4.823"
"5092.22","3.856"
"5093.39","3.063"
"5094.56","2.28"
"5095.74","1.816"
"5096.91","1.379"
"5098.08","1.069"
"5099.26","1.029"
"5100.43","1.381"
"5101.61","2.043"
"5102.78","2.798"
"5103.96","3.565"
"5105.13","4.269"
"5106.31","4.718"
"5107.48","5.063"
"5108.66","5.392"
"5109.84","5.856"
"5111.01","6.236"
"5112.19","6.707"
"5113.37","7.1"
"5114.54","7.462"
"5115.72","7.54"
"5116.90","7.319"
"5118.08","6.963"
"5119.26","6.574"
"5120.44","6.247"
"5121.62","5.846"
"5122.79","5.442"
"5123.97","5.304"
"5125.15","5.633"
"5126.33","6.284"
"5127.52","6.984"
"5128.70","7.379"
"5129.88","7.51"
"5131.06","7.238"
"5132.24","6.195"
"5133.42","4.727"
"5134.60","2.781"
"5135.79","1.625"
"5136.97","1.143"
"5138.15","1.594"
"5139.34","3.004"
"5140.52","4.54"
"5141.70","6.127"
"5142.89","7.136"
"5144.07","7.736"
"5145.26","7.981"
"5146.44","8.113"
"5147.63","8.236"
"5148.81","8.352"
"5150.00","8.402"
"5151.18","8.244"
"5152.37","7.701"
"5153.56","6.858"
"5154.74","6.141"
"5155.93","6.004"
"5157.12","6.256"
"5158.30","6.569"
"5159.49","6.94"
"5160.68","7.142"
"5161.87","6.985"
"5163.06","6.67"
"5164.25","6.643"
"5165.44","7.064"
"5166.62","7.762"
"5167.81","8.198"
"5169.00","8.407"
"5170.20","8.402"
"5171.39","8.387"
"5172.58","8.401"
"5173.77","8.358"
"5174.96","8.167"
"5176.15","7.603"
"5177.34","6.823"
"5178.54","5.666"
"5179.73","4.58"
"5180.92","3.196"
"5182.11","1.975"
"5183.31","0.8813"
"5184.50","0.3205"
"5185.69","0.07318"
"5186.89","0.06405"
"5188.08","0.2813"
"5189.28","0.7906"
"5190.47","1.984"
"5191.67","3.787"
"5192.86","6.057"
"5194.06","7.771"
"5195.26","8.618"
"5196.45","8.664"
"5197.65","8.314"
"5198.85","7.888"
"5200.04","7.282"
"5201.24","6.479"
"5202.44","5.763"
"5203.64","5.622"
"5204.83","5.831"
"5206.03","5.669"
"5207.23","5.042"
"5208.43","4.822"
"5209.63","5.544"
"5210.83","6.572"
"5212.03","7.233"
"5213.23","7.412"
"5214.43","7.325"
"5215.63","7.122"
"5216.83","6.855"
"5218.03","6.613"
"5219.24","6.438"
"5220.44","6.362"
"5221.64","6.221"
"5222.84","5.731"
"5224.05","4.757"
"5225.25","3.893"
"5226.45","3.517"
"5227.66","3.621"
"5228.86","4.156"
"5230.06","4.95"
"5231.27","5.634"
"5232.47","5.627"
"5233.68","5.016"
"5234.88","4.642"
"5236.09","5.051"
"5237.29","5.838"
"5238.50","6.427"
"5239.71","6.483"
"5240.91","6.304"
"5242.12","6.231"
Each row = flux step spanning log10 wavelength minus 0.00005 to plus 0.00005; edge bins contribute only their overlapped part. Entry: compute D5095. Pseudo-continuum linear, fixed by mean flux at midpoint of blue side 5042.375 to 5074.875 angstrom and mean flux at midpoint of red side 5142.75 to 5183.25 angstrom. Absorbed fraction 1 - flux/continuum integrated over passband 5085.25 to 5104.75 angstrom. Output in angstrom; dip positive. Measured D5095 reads 9.9 angstrom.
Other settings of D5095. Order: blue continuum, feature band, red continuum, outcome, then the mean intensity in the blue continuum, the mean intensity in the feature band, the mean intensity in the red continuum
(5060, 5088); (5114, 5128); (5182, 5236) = -1.5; 6.21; 6.45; 5.12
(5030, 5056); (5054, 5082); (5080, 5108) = -0.8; 7.82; 6.02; 3.9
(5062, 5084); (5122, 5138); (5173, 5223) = 2.0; 6.23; 5.16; 5.43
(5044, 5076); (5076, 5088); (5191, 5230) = 2.2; 6.75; 5.45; 6.13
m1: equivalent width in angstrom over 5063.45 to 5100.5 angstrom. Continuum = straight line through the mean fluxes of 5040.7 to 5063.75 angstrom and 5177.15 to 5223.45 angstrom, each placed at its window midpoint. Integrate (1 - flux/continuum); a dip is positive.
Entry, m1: 8.6 angstrom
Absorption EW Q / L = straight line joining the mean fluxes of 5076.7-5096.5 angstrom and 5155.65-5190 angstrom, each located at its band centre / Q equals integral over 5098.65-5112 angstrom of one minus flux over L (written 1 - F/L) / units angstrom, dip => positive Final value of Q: 2.7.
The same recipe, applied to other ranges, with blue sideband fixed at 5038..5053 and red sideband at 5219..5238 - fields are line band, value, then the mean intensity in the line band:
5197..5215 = -3.4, 6.46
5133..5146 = 4.0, 4.44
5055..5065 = 2.4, 5.82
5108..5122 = 0.5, 6.6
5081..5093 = 3.1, 5.38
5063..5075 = 1.2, 6.84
